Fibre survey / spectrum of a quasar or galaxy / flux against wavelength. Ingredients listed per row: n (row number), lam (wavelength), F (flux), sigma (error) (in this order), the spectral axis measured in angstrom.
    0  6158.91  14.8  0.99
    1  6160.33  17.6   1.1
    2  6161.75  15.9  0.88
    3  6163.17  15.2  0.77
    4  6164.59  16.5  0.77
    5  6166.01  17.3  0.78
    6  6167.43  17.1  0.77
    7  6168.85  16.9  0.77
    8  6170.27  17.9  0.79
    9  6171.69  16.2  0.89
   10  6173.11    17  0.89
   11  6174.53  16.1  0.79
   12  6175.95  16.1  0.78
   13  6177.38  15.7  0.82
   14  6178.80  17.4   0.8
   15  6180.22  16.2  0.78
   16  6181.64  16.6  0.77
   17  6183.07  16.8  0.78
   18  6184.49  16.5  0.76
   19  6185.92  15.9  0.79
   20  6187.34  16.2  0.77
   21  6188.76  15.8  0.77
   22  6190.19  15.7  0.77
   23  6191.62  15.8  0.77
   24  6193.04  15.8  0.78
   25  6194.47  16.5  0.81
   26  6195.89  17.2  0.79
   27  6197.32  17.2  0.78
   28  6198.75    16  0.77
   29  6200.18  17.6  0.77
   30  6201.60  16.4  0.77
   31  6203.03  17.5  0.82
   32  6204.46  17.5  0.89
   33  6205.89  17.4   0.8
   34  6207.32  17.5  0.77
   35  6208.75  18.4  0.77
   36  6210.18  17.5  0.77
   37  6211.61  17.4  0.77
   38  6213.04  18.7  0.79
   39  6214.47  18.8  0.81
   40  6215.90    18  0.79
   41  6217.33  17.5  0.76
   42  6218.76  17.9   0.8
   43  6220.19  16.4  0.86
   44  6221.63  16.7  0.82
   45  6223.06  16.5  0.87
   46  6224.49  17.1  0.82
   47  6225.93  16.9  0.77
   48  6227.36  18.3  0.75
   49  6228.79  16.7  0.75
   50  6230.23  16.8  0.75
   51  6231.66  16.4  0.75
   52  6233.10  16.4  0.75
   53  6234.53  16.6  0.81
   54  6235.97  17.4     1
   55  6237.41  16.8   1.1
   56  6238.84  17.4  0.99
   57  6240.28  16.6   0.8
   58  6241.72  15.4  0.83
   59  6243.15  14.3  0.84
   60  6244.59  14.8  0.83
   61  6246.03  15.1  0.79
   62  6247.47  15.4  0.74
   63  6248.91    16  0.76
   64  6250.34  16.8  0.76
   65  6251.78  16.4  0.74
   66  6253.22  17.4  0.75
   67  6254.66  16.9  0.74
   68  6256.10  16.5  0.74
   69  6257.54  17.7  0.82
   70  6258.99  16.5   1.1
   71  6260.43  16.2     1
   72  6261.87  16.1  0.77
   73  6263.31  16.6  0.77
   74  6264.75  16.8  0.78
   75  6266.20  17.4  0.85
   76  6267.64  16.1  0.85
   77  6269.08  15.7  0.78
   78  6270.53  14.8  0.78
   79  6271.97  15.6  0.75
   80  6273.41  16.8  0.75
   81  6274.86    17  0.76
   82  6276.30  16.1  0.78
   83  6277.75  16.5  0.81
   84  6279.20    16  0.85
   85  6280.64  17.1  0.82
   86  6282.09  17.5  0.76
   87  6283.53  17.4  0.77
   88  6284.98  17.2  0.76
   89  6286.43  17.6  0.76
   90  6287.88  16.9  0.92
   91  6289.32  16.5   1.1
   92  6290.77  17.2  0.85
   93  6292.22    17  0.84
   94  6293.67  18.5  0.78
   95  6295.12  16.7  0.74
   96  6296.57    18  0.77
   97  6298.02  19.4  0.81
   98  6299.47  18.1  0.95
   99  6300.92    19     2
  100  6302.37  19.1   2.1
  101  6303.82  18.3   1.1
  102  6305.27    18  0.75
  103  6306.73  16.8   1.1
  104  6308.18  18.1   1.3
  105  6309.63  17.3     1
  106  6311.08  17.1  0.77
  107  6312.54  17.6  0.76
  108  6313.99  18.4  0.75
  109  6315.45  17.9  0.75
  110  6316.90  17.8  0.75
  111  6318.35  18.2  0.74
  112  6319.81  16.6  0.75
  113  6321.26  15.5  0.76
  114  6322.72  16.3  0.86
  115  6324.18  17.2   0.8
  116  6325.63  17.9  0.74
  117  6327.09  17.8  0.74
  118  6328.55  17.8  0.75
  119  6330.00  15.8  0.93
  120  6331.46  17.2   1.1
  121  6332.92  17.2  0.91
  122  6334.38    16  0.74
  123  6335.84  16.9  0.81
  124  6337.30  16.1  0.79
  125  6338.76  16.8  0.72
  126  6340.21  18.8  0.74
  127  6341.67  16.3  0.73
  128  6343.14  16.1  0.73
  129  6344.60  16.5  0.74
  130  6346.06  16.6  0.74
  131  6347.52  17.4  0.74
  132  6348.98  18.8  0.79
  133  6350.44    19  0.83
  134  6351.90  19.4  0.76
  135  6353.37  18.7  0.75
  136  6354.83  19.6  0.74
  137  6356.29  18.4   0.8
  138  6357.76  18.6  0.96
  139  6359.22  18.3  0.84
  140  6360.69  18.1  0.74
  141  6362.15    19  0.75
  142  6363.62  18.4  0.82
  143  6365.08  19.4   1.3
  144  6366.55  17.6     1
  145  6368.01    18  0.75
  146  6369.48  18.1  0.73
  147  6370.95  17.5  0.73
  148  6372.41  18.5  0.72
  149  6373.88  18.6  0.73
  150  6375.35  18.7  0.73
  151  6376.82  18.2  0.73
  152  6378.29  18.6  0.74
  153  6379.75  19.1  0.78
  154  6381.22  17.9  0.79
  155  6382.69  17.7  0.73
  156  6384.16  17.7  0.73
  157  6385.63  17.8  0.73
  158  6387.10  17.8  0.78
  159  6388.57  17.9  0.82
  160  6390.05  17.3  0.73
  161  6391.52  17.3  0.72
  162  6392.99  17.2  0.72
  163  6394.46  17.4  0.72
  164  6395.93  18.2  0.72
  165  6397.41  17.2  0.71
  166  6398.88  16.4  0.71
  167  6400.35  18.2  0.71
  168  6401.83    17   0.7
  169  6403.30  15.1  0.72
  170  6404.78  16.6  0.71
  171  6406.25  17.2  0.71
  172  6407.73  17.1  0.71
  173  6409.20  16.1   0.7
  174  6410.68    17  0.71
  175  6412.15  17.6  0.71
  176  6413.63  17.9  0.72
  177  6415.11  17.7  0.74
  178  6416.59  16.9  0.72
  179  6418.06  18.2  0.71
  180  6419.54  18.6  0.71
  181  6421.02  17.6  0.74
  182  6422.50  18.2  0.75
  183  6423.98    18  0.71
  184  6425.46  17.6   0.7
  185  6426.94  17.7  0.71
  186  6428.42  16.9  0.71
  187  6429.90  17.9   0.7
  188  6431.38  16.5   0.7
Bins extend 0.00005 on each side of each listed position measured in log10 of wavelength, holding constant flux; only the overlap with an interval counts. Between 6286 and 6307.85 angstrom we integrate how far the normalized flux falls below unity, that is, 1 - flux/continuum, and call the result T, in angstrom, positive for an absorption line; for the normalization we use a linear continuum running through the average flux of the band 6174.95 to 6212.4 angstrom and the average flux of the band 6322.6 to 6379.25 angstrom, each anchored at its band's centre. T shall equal -0.5 angstrom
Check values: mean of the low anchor 16.7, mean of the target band 17.8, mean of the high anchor 17.8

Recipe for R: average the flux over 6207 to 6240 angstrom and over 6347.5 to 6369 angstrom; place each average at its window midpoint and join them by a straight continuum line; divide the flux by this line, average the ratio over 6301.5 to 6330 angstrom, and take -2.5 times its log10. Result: 0.04 mag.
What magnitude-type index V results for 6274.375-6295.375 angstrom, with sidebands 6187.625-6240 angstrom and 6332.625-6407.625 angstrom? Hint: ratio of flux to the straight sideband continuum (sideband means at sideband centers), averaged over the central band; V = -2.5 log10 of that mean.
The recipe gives 0.02 mag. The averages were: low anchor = 17.1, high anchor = 17.7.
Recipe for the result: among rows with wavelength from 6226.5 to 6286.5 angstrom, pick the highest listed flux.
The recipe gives 18.3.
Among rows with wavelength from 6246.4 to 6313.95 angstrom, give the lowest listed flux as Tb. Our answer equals 14.8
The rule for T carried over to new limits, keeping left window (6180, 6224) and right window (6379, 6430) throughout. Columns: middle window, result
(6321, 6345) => 0.6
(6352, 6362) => -0.8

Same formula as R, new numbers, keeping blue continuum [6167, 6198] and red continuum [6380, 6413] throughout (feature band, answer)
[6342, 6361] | -0.06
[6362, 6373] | -0.07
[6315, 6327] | -0.01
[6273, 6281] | 0.02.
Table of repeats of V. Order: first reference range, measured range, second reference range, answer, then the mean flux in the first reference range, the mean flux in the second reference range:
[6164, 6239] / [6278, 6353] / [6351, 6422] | 0.005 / 16.9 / 17.9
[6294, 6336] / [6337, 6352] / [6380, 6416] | 0.003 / 17.5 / 17.3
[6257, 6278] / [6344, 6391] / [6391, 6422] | -0.074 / 16.4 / 17.3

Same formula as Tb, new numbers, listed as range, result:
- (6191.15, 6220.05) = 15.8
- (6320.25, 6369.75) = 15.5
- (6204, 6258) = 14.3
